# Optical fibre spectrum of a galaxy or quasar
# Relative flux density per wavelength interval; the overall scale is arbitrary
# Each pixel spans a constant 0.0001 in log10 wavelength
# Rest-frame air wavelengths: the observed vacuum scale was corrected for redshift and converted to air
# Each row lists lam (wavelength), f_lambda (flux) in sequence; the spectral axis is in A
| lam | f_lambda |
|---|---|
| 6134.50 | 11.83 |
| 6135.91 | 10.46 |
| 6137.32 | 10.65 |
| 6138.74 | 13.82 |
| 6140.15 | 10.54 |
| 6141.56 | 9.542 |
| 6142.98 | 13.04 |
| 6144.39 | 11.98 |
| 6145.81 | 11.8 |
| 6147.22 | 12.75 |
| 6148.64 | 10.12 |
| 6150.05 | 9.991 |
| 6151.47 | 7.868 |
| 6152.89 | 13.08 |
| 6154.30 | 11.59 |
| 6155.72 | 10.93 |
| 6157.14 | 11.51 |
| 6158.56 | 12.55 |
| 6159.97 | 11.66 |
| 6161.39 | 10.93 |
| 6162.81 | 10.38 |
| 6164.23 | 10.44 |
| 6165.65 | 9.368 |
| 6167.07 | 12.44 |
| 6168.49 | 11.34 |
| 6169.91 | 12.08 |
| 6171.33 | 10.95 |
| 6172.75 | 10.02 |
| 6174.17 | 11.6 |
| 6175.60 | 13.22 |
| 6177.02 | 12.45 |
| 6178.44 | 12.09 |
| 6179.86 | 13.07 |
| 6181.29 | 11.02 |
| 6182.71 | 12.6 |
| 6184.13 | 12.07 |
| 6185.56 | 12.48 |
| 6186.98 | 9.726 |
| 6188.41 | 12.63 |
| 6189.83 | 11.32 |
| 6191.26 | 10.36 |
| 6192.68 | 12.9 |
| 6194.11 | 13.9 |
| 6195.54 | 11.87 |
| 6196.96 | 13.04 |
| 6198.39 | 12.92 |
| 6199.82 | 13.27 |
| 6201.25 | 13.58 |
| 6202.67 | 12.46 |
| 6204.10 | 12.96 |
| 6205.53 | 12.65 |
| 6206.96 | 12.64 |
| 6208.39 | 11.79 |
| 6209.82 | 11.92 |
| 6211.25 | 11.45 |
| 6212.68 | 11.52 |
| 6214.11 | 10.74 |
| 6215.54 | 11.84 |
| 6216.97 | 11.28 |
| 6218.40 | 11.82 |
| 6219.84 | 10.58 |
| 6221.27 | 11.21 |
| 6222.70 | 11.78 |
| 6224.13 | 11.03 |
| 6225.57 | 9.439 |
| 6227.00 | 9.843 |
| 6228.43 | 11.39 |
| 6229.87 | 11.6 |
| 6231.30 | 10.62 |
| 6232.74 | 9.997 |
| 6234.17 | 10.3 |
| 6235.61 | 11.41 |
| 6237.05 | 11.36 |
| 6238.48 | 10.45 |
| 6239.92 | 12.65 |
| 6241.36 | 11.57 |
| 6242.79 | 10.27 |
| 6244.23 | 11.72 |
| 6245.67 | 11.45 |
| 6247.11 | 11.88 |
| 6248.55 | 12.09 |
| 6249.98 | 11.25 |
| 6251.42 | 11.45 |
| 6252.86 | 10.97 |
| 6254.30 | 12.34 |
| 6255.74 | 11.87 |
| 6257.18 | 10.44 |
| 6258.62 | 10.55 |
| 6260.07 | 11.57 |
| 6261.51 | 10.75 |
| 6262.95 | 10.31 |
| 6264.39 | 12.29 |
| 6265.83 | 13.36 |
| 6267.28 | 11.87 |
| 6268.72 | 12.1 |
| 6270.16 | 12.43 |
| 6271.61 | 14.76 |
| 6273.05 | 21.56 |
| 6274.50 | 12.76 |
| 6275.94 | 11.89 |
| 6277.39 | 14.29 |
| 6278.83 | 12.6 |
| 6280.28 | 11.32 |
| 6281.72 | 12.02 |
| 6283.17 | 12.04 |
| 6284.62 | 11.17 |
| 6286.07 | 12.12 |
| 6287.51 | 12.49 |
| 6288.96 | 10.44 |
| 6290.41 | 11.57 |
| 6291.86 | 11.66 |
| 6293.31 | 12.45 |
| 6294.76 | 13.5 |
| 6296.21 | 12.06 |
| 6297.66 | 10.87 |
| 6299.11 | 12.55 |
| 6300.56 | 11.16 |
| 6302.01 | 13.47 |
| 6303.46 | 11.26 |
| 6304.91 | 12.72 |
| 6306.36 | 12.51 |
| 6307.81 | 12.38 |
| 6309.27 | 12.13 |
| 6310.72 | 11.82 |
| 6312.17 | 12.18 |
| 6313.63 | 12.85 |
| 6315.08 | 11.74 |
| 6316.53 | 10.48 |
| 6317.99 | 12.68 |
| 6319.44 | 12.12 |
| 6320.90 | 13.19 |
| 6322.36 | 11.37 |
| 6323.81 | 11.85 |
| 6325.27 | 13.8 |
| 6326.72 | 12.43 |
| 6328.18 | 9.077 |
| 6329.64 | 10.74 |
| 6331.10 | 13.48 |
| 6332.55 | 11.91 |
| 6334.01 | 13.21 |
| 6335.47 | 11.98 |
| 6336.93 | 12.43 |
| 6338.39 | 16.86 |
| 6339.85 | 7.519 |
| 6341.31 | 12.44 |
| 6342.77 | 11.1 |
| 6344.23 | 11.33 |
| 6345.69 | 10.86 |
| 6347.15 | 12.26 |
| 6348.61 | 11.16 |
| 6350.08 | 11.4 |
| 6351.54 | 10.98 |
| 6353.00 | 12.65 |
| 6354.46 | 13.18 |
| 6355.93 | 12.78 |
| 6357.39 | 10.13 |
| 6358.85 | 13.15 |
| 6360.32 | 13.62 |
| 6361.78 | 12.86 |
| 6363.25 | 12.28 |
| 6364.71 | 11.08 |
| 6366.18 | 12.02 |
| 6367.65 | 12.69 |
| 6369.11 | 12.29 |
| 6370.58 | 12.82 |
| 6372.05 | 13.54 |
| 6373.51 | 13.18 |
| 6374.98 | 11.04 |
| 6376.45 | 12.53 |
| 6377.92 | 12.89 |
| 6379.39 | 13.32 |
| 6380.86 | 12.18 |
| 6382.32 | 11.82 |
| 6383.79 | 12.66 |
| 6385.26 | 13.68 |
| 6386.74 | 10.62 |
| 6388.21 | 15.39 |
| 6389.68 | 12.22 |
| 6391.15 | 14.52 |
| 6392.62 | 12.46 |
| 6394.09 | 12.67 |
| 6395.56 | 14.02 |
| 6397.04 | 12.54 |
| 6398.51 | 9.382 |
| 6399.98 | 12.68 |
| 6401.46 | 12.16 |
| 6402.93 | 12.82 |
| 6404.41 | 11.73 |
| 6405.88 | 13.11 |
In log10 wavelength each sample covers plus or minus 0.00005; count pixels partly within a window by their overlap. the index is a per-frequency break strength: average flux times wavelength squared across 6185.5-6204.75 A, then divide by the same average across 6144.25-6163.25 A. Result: 1.1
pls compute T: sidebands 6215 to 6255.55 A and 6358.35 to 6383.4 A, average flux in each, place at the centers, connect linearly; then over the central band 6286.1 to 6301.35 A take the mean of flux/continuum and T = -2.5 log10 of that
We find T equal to -0.01 mag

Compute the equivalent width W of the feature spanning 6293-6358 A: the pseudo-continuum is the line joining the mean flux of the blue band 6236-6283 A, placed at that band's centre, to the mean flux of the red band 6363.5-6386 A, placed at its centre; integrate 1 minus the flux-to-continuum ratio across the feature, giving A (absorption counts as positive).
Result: 1.7 A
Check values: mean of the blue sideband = 12.1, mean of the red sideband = 12.5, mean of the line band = 12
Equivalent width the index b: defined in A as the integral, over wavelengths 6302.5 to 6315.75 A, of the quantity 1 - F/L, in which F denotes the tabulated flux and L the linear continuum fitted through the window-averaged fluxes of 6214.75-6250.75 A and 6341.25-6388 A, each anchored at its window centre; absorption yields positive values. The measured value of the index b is -0.5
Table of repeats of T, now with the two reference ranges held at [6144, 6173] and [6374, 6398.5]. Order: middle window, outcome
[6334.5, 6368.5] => 0.04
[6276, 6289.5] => -0.01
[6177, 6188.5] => -0.06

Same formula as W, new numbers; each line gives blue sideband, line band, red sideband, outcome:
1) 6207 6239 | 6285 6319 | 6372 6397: -0.25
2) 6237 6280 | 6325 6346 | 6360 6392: 0.97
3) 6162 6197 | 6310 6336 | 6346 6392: 0.49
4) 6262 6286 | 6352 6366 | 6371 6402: 0.37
